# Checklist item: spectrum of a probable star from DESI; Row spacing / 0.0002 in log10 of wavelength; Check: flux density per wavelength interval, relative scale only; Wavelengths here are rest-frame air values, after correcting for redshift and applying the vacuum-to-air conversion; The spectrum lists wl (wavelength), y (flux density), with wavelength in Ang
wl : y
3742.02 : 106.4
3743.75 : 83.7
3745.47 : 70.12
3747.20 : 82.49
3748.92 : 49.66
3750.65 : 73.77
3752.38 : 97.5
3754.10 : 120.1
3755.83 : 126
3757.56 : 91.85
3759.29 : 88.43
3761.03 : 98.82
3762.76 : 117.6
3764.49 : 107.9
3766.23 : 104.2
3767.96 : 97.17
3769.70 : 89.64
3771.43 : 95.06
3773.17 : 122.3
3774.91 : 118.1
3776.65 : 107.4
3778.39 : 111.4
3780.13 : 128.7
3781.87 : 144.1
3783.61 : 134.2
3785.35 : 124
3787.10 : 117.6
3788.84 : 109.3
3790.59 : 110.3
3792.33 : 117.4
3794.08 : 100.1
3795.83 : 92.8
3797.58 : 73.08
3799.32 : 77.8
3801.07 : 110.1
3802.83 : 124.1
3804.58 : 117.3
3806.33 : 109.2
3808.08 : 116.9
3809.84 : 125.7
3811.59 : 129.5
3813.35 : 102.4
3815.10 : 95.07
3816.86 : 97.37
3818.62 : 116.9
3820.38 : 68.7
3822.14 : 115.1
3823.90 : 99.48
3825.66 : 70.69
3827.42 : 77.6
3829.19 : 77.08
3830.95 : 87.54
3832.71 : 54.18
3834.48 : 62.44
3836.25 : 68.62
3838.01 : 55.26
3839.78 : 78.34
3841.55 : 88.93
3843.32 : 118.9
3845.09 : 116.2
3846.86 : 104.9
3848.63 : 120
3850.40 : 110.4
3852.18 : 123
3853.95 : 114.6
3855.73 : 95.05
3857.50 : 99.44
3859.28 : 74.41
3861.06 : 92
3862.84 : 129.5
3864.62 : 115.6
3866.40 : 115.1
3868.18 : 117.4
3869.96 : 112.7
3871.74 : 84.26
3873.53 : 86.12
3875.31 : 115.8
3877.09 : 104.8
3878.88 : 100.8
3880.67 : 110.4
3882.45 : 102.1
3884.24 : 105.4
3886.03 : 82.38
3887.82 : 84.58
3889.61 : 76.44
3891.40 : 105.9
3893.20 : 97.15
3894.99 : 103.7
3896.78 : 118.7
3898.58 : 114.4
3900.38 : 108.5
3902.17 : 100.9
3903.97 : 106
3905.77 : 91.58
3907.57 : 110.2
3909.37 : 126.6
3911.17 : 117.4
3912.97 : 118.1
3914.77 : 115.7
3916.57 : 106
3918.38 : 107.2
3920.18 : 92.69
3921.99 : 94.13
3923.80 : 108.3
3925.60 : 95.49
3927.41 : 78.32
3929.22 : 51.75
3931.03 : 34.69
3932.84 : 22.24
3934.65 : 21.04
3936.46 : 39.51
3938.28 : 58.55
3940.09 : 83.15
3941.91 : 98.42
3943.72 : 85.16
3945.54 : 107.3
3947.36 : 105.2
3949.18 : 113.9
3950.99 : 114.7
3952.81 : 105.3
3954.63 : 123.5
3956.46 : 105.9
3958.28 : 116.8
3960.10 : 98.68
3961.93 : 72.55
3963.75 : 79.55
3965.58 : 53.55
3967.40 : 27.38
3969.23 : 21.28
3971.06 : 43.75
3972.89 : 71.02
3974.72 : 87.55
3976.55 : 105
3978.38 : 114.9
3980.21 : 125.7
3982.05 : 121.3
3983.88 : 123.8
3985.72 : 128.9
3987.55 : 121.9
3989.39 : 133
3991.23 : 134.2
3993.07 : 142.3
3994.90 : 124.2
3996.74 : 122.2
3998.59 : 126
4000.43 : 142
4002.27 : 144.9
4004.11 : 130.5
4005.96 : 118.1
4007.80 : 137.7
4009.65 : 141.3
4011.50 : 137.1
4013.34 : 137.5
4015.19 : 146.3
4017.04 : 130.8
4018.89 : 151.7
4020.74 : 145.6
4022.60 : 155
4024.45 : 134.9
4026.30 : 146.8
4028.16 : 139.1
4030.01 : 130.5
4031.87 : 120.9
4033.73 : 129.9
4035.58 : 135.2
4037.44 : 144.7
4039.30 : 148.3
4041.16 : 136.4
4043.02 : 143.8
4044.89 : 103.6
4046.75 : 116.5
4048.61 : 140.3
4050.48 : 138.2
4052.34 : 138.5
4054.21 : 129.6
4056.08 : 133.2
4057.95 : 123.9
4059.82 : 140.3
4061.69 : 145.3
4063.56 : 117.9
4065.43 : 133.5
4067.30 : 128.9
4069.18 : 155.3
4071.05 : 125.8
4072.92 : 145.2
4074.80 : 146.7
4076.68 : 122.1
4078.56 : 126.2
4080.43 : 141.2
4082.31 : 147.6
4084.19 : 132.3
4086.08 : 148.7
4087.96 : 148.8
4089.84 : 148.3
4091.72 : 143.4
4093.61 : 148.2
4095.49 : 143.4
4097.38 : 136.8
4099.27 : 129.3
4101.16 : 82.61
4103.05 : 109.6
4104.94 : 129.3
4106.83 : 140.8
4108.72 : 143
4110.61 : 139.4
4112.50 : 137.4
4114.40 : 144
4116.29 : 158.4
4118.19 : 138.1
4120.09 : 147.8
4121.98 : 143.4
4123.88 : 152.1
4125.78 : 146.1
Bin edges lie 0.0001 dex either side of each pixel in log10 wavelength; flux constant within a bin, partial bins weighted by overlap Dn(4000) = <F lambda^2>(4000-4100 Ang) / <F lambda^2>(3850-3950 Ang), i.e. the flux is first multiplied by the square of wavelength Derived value 1.54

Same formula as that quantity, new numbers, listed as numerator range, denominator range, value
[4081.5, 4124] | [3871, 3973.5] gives 1.69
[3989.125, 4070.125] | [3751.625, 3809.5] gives 1.41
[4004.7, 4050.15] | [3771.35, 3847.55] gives 1.50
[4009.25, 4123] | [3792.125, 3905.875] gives 1.53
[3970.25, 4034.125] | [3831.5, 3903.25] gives 1.37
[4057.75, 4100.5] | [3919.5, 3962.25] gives 1.75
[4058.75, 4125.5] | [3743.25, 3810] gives 1.54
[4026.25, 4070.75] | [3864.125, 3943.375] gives 1.54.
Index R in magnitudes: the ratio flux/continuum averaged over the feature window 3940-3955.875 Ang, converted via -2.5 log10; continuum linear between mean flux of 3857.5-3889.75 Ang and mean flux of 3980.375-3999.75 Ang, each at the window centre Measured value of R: 0.13 mag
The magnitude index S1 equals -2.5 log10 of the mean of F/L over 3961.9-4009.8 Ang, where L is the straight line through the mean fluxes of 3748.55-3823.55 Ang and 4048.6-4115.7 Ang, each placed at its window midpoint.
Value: 0.18 mag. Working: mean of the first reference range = 107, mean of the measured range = 107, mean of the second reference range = 136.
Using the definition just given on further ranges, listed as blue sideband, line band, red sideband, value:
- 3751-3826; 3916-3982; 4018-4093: 0.45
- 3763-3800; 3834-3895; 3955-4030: 0.13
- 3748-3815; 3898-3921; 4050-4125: 0.10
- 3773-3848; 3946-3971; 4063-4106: 0.35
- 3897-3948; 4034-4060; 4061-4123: -0.08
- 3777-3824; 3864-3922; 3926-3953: -0.21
